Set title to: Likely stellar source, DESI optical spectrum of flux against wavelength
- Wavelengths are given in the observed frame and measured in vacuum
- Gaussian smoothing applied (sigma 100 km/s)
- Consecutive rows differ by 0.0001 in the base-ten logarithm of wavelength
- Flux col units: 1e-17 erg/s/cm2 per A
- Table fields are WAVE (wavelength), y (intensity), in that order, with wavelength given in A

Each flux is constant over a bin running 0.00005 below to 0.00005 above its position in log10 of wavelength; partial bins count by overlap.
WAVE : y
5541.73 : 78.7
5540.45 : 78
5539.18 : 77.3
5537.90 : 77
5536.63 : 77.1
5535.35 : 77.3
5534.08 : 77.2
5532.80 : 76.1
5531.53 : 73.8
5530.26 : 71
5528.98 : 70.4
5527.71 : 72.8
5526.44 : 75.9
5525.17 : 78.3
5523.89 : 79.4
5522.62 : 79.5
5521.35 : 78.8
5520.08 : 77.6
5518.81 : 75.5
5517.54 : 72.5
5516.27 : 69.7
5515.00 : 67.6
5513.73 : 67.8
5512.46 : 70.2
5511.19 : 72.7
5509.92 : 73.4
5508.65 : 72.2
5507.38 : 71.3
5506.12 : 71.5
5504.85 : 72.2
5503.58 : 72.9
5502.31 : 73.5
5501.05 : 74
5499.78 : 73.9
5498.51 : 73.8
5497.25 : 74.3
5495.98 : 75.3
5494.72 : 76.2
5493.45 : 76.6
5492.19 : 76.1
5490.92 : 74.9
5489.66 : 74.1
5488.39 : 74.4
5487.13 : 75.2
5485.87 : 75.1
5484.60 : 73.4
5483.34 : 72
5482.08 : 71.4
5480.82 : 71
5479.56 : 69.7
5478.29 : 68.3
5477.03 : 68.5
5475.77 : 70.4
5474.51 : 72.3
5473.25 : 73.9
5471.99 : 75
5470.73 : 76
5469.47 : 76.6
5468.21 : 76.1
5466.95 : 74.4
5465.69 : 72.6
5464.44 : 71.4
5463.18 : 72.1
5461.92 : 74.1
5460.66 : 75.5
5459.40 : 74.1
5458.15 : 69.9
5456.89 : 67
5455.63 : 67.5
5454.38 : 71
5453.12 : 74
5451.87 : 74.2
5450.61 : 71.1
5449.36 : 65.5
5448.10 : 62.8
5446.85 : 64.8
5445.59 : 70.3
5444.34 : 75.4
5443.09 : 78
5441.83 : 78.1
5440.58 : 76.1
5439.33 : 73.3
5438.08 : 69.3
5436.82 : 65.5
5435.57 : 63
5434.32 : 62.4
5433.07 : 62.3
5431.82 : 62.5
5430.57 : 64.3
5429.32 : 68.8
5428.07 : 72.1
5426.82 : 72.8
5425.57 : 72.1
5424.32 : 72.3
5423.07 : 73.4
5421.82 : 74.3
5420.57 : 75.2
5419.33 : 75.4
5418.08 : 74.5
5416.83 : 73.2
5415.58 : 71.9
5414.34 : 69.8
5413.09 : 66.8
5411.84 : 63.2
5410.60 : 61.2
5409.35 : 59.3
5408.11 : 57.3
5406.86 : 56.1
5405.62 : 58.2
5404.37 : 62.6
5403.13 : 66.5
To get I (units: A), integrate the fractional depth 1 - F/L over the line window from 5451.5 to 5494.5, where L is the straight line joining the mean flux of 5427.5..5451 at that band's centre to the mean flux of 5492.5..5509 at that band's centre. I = -0.9 A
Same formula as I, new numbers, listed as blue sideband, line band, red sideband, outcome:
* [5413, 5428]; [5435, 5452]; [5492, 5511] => 0.61 A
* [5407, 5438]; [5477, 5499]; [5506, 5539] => -0.44 A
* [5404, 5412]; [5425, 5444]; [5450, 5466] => -0.98 A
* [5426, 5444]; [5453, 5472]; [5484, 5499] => -0.21 A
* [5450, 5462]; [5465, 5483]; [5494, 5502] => 0.09 A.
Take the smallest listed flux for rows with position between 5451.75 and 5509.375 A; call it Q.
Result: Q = 67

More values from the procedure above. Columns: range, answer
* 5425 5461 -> 62.3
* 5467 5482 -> 68.3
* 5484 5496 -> 73.4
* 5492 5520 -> 67.6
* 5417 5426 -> 72.1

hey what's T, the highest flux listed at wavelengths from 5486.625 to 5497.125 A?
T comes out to 76.6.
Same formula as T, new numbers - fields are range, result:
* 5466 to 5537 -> 79.5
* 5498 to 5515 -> 74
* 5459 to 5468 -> 75.5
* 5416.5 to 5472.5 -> 78.1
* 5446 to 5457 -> 74.2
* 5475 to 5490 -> 75.2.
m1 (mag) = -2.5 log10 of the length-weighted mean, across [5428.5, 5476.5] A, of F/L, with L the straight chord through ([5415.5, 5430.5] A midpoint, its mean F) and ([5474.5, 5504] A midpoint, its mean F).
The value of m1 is 0.03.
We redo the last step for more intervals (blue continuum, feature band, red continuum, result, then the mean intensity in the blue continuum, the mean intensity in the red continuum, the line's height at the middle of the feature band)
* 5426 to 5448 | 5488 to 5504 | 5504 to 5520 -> -0.05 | 69.2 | 71.6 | 71.1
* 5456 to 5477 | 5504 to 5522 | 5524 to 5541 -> 0.04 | 73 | 75.7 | 74.9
